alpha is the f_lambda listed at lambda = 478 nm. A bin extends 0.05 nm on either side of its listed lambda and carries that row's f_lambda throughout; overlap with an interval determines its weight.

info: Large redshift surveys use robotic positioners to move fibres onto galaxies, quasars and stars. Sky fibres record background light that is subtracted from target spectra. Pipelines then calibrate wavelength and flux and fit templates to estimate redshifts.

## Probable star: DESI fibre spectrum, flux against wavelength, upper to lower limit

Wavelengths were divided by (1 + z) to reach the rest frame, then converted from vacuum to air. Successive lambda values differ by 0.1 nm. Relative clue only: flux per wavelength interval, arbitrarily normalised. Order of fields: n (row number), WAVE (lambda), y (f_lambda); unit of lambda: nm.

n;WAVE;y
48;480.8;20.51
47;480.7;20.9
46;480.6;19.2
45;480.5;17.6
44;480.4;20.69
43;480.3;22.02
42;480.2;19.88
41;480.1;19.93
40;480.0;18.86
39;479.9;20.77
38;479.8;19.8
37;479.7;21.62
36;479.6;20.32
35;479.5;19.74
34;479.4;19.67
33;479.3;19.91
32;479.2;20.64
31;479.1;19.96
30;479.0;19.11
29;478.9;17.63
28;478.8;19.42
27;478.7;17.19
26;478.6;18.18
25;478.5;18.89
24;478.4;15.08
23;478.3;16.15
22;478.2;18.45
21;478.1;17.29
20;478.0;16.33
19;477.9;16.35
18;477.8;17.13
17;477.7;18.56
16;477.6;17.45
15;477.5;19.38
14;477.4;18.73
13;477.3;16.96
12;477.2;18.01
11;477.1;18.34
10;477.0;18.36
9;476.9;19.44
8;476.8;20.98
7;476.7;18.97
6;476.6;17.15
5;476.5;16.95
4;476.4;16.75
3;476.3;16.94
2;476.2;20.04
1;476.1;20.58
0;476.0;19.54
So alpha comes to 16.33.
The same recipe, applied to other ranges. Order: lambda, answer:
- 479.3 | 19.91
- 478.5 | 18.89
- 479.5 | 19.74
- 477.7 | 18.56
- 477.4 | 18.73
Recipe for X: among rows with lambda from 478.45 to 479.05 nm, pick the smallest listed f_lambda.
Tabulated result 17.19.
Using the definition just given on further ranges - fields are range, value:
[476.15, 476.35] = 16.94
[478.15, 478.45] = 15.08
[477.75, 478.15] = 16.33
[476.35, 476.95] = 16.75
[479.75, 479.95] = 19.8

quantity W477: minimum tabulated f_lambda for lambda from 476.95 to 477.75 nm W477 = 16.96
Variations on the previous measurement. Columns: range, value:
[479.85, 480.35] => 18.86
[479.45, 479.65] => 19.74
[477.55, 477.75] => 17.45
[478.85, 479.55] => 17.63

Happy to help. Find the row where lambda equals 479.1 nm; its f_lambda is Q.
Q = 19.96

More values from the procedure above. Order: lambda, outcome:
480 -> 18.86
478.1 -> 17.29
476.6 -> 17.15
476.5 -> 16.95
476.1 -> 20.58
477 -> 18.36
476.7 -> 18.97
